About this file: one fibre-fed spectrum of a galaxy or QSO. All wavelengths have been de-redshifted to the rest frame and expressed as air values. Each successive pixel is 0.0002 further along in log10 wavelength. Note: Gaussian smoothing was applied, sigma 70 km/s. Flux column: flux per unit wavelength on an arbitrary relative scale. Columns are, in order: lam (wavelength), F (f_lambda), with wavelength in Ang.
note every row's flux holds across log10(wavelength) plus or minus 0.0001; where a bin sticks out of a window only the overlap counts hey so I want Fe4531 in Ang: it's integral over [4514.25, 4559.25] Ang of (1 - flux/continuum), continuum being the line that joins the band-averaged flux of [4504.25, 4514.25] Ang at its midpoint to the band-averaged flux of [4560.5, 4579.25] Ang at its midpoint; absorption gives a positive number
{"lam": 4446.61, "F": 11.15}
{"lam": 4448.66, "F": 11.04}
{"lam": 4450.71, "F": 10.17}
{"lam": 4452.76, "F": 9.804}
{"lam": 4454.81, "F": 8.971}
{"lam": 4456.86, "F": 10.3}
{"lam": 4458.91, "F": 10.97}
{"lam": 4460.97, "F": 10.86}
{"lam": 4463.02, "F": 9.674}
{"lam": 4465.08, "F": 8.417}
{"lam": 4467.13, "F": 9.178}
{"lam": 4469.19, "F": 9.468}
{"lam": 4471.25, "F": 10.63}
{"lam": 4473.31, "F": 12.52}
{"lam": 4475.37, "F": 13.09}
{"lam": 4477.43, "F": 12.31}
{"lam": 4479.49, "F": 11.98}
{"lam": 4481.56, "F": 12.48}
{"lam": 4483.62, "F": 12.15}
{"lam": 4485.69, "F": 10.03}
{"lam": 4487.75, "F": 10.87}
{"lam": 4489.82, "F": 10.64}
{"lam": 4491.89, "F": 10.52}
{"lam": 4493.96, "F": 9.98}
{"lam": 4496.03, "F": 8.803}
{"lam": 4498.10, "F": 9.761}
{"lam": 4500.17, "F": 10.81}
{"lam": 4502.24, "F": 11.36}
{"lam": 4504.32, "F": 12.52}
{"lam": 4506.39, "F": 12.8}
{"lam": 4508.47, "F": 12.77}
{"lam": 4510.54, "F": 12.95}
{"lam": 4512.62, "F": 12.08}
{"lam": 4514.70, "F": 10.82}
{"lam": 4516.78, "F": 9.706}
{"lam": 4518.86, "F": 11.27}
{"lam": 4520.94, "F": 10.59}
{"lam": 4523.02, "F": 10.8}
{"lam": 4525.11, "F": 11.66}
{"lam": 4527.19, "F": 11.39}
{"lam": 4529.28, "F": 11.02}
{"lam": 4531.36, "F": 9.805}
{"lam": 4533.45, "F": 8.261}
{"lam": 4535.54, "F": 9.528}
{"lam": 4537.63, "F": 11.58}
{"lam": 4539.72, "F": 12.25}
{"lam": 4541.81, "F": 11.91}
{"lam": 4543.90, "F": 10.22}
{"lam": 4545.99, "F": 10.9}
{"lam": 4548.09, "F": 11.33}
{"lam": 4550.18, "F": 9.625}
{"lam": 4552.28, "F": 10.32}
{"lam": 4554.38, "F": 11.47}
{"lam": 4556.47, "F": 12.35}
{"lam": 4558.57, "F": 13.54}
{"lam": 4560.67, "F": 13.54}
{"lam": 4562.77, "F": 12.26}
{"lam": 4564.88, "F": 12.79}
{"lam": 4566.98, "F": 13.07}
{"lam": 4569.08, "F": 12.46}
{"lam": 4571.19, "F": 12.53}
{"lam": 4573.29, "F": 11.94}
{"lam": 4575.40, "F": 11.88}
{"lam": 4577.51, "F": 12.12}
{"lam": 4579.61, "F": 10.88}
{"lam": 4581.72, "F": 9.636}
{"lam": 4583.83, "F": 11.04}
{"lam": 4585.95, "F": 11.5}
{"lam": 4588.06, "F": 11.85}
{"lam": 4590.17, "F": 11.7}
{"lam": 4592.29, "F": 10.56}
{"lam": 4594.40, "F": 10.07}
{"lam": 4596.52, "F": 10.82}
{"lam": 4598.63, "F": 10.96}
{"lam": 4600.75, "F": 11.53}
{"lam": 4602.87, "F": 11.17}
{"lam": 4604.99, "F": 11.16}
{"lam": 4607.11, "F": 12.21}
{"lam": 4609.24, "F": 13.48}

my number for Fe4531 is 5.65 Ang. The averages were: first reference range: 12.5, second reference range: 12.4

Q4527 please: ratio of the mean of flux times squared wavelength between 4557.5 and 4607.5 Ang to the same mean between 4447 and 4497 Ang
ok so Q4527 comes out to 1.16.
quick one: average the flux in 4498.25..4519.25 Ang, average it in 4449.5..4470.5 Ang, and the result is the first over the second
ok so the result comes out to 1.19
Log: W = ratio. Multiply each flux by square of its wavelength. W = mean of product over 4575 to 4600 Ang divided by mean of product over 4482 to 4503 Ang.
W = 1.10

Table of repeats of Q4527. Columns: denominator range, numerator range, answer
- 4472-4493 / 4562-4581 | 1.09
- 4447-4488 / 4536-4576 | 1.15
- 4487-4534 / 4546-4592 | 1.10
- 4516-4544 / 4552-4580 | 1.16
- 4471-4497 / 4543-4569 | 1.09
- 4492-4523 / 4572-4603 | 1.04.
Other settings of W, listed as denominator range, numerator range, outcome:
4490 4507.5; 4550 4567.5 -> 1.16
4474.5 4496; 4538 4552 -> 1.00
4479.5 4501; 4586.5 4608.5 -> 1.11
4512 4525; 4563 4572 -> 1.19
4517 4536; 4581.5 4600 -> 1.08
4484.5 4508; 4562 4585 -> 1.14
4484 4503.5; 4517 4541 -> 1.05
